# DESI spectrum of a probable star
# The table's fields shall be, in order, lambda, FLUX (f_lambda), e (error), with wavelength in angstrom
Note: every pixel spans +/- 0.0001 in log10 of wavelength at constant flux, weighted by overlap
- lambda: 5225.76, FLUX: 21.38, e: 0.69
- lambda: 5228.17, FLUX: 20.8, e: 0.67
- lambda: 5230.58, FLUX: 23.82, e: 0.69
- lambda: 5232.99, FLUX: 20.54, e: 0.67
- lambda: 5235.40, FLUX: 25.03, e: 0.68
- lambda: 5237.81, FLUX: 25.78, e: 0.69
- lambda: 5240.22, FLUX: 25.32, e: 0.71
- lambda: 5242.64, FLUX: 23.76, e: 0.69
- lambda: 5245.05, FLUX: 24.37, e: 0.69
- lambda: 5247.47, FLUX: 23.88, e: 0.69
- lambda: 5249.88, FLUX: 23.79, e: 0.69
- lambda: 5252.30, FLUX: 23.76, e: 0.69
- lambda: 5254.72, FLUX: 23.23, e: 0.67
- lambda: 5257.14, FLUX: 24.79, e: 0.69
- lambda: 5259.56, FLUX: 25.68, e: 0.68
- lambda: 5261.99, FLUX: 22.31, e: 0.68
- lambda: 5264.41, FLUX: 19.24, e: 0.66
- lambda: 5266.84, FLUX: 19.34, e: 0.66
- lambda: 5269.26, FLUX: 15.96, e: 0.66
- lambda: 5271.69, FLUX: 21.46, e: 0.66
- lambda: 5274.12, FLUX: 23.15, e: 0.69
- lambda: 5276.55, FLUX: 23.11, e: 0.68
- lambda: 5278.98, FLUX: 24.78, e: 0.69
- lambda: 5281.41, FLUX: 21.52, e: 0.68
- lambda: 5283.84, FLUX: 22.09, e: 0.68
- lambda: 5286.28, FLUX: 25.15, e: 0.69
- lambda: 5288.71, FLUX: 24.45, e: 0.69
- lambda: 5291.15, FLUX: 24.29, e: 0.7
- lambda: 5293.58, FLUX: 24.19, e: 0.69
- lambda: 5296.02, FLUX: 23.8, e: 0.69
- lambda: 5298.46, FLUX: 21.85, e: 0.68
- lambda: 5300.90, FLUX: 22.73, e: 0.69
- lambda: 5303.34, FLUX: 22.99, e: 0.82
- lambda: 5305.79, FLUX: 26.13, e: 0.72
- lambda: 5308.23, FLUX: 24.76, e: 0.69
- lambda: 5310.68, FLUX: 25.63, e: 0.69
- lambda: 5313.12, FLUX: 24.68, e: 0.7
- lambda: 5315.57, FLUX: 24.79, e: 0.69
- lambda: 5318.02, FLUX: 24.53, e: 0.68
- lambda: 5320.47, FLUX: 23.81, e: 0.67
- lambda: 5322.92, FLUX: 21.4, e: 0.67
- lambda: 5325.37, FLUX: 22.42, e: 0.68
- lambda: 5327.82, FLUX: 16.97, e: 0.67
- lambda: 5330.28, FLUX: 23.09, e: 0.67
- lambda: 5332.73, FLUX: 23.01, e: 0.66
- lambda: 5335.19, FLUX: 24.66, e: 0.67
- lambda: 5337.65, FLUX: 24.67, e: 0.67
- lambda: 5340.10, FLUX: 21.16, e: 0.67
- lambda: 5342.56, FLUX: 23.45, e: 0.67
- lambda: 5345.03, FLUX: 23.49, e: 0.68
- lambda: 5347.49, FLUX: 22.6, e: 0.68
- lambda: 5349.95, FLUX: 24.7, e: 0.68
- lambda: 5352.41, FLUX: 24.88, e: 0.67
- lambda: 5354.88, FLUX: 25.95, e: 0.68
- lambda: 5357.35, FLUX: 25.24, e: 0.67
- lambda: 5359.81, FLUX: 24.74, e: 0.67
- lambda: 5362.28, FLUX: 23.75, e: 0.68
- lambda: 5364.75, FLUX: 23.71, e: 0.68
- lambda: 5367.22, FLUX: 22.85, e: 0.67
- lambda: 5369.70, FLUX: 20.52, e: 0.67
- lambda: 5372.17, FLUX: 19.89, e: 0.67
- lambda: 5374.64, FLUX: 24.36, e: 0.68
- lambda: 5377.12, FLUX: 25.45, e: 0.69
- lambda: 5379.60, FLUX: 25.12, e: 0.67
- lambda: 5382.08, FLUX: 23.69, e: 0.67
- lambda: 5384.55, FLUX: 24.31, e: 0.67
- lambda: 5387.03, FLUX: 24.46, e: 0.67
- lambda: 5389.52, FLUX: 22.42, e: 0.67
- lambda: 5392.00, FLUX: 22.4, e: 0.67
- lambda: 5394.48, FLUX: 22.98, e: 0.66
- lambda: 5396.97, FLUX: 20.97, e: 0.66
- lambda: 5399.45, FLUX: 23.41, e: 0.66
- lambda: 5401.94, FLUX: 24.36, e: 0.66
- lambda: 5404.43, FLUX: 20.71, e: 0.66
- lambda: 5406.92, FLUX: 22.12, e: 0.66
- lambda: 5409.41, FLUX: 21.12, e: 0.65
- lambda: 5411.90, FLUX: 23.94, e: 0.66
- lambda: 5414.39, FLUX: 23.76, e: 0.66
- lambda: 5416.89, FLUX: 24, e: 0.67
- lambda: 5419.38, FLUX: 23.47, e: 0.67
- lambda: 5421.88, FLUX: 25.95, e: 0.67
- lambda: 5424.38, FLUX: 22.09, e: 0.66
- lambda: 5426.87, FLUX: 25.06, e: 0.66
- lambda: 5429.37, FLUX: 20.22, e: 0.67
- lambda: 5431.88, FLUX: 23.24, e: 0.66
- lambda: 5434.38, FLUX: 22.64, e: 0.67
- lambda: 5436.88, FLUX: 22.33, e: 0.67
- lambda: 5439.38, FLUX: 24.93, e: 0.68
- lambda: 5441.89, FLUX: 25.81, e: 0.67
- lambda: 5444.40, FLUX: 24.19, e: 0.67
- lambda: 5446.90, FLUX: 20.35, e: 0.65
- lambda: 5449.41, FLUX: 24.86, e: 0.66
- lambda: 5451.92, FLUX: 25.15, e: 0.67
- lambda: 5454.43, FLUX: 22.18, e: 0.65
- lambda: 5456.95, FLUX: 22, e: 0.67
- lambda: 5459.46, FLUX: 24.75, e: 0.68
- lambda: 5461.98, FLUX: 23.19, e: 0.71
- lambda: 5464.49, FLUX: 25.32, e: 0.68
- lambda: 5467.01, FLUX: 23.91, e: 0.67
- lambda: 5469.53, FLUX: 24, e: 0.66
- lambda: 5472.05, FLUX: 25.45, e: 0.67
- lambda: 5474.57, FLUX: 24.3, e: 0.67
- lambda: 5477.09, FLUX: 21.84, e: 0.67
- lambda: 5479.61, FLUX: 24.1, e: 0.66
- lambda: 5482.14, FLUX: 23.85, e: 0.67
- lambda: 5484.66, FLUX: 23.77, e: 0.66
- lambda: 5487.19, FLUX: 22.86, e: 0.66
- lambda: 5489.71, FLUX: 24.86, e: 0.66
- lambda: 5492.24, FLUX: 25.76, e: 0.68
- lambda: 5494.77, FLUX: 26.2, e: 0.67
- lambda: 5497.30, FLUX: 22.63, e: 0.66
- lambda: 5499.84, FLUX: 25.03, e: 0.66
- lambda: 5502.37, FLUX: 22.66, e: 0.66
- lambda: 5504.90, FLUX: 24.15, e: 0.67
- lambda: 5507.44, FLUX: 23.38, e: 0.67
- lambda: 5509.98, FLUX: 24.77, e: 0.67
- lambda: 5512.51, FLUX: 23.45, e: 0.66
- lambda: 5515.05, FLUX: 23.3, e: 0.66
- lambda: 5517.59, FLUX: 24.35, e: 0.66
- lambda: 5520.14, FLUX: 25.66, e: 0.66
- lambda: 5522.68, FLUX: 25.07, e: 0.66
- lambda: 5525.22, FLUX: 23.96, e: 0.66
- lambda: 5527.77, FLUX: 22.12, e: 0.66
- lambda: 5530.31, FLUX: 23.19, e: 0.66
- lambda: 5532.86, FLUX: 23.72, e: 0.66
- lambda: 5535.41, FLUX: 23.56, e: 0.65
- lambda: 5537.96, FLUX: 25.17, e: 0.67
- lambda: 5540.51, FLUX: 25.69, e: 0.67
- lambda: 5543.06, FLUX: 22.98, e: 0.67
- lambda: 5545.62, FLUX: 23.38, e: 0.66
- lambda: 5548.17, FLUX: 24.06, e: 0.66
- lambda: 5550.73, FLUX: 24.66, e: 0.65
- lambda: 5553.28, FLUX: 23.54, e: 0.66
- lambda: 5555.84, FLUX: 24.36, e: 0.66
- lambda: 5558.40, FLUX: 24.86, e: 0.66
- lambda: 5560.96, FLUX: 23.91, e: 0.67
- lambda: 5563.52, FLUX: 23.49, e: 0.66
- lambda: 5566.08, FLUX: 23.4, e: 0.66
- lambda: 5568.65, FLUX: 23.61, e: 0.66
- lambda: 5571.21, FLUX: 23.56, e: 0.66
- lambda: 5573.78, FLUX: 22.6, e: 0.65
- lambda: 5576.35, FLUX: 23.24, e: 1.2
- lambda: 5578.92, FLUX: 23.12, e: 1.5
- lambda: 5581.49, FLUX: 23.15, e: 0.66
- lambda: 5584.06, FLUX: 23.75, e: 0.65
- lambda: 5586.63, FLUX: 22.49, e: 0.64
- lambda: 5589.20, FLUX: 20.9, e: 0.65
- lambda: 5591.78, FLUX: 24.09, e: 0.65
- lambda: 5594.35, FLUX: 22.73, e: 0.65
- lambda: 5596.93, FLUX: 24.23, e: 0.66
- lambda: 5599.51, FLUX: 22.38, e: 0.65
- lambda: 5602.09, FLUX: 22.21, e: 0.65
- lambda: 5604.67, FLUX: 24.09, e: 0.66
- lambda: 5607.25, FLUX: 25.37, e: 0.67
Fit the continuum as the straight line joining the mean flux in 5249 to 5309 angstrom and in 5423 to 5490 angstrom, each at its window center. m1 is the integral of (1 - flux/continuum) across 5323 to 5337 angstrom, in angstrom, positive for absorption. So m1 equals 0.64 angstrom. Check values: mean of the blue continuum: 23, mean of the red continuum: 23.6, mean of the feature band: 22.1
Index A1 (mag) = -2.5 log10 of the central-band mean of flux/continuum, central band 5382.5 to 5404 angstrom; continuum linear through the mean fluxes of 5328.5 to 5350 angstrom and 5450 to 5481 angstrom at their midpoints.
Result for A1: 0.018 mag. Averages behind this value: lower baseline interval 23.2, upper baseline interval 23.9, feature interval 23.1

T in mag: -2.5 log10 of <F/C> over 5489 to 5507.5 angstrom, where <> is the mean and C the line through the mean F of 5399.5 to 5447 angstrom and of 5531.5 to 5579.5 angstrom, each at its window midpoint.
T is -0.04 mag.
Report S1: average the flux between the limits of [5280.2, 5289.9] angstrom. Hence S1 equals 23.3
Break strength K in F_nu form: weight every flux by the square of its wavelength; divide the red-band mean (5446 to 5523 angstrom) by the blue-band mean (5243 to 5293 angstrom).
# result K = 1.1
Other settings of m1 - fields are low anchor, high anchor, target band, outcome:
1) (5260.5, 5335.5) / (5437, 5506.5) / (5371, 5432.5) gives 0.9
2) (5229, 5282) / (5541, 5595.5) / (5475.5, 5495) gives -0.6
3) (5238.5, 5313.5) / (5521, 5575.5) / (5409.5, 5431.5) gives 0.2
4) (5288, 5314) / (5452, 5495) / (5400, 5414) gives 0.9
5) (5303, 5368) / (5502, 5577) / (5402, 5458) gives 1.4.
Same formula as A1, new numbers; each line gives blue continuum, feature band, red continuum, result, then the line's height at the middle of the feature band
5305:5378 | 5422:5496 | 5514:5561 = 0.00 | 23.9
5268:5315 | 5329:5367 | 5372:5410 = -0.03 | 23.2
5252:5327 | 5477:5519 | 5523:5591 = -0.02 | 23.5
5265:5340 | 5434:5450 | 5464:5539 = 0.01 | 23.7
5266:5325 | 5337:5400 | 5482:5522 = 0.00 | 23.6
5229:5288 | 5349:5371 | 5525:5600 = -0.04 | 23.2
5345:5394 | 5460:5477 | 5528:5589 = -0.02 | 23.7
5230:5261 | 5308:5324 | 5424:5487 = -0.01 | 23.9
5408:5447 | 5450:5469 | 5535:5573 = -0.01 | 23.6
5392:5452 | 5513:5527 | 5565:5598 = -0.05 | 23.2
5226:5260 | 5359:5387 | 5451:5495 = 0.02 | 23.9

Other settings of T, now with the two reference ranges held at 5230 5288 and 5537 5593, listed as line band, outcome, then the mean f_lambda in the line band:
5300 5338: -0.02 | 23.5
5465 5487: -0.02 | 23.9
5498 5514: -0.02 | 23.9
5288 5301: -0.02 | 23.6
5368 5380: 0.02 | 22.9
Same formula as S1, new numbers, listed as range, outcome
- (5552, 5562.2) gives 24.2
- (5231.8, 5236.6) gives 22.8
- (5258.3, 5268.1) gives 21.6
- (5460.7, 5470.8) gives 24.1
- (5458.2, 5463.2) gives 24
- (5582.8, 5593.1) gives 22.8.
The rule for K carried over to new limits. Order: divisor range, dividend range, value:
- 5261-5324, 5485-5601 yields 1.13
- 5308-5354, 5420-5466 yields 1.05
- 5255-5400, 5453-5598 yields 1.10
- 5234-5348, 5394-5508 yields 1.08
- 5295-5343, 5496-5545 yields 1.11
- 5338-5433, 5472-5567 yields 1.08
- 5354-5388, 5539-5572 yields 1.08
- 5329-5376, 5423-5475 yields 1.04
